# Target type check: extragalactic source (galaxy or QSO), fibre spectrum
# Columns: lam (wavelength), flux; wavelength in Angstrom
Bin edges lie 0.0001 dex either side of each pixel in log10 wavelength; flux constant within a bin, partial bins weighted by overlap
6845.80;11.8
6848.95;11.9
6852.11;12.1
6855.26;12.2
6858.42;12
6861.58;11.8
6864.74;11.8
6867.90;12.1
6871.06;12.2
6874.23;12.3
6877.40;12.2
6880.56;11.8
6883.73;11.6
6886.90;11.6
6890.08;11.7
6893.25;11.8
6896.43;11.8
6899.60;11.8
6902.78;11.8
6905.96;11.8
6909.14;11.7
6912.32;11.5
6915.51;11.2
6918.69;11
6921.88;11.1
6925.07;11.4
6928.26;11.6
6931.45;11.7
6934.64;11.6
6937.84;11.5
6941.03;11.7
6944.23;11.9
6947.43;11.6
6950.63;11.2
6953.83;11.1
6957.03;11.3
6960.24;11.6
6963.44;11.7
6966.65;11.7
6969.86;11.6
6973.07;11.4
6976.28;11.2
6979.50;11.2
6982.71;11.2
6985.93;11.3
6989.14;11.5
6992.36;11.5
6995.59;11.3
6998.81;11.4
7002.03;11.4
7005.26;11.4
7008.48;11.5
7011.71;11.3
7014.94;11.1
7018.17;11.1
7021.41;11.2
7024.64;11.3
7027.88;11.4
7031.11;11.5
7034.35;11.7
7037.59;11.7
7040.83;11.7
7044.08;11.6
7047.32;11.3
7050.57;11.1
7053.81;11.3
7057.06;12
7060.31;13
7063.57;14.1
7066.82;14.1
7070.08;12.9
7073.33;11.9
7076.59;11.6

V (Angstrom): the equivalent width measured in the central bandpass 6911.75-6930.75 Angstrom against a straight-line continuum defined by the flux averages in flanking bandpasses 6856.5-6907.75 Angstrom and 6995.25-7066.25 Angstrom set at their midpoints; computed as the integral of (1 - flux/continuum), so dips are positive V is 0.83 Angstrom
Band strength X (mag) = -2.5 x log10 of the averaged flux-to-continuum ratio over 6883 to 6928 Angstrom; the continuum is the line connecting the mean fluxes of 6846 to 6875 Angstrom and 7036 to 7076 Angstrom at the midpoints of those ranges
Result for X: 0.05 mag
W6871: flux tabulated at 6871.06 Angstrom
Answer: 12.2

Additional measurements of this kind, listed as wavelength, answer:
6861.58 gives 11.8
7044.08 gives 11.6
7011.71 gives 11.3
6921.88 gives 11.1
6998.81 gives 11.4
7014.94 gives 11.1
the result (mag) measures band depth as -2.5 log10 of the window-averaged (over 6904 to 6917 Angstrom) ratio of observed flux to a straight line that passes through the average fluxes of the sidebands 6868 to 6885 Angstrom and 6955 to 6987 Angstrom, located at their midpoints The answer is 0.02 mag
